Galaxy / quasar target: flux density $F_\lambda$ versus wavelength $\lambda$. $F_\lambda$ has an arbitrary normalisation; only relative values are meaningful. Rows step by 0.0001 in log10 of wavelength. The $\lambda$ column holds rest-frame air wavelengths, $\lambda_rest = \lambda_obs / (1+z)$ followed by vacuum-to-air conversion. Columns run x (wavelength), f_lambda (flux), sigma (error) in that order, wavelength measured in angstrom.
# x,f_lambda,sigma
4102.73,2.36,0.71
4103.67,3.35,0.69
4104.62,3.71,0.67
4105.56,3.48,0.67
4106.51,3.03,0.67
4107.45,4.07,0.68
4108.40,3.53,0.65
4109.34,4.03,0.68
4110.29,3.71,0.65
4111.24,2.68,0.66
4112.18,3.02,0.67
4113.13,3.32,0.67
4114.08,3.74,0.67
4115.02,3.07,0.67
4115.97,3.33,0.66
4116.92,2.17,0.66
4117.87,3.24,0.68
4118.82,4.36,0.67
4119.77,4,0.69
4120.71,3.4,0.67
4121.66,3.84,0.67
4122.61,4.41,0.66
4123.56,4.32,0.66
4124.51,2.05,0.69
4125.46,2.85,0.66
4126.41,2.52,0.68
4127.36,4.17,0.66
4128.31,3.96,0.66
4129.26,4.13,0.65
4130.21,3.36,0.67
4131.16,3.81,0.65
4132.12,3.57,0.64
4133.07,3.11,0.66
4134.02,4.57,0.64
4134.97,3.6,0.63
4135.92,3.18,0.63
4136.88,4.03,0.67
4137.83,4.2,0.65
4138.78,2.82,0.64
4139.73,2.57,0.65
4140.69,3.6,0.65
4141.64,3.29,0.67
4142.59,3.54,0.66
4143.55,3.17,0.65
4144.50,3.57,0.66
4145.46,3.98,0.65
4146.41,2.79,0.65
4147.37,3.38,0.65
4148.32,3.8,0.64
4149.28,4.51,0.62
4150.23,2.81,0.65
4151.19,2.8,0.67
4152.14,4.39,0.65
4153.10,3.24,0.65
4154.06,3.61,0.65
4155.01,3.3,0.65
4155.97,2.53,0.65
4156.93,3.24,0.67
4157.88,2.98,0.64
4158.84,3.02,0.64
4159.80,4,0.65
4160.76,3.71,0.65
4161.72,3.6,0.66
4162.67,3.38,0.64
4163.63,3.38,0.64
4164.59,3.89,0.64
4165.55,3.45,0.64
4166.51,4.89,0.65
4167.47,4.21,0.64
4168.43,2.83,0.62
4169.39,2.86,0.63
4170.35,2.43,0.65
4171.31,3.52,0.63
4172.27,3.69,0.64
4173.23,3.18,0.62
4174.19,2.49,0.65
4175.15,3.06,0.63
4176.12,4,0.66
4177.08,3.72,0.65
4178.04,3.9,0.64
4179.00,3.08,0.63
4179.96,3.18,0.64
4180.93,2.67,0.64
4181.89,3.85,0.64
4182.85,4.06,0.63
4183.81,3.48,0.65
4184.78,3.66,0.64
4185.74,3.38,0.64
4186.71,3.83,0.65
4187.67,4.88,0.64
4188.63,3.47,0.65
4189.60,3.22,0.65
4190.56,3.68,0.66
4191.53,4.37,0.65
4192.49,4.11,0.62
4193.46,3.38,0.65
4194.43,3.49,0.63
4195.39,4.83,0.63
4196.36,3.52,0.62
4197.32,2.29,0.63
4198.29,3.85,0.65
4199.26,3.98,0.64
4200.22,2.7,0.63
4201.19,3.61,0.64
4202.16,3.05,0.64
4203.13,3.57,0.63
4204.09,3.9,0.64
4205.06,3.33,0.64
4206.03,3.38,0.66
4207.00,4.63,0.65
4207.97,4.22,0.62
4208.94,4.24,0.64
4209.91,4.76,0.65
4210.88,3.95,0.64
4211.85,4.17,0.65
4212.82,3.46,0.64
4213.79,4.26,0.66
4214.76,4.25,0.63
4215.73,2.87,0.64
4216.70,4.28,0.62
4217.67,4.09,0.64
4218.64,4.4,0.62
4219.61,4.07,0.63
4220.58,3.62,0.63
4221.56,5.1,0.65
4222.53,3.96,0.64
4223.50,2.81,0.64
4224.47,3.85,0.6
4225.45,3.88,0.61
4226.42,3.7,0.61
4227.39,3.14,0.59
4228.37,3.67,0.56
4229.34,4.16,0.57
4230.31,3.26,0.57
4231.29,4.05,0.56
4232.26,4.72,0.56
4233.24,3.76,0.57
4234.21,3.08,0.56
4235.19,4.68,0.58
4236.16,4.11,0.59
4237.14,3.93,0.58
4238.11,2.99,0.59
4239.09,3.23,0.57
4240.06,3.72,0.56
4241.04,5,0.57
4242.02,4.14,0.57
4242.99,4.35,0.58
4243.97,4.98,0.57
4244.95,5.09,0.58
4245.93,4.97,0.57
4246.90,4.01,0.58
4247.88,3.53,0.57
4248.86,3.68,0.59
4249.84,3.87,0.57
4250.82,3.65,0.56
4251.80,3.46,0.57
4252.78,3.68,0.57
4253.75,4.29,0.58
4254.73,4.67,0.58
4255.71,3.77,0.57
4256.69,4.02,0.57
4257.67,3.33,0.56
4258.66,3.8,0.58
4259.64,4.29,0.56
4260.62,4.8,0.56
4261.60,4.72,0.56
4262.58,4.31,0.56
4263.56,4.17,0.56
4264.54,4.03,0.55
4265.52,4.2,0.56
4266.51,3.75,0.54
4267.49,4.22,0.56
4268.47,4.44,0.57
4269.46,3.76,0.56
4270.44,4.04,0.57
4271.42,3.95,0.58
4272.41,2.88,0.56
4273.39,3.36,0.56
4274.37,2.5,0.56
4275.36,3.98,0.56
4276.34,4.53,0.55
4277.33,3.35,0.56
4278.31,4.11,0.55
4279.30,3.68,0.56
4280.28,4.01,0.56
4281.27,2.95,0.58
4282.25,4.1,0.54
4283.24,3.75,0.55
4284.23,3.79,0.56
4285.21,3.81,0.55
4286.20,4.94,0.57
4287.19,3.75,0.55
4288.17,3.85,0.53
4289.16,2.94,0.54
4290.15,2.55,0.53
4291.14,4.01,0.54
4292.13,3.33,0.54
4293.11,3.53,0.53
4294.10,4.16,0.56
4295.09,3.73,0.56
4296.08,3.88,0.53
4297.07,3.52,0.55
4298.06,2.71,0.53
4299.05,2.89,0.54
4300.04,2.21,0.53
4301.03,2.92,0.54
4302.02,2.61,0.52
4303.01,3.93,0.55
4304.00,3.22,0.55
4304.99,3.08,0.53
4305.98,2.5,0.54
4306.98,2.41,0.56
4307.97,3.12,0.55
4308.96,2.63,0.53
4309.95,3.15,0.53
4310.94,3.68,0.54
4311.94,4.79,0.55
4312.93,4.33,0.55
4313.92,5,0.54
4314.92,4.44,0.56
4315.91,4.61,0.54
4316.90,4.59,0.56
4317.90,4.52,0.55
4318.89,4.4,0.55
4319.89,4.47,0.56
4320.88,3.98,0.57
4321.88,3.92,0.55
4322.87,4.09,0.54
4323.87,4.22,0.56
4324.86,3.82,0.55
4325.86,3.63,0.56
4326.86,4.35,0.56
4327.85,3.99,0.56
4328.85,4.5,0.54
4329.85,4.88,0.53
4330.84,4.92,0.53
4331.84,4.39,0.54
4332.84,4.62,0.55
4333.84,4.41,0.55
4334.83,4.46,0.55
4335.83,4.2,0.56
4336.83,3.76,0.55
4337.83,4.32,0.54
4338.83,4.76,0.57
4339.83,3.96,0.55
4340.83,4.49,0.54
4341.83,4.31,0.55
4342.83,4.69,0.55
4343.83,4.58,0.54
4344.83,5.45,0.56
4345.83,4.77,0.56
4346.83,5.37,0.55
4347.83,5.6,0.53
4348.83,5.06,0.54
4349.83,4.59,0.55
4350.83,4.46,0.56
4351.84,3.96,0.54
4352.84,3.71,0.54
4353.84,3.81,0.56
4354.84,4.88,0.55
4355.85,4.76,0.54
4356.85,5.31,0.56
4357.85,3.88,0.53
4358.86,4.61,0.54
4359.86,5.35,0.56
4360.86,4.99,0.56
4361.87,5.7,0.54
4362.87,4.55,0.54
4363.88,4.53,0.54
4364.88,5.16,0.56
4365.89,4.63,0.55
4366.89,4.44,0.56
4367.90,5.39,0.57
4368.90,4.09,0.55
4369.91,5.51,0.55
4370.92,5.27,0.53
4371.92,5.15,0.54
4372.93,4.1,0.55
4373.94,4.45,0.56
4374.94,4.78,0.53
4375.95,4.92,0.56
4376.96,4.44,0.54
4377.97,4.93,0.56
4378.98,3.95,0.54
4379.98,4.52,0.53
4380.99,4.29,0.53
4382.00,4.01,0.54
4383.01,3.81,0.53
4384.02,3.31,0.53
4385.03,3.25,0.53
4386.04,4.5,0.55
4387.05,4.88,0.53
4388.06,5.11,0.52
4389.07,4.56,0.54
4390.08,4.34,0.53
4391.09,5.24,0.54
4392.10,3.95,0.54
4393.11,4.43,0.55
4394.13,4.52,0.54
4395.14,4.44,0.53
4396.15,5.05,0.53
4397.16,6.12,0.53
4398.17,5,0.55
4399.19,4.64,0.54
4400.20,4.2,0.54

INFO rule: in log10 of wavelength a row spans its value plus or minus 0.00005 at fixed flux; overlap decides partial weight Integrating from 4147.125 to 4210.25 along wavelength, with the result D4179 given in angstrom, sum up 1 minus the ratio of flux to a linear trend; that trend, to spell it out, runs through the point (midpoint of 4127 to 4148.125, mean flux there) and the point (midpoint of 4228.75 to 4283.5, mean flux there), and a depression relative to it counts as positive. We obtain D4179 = 2.3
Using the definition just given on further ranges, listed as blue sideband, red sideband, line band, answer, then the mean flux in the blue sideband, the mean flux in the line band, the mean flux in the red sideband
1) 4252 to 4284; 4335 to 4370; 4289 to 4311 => 5.5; 3.91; 3.15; 4.66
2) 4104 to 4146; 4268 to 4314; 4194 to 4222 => -2.7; 3.5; 3.86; 3.53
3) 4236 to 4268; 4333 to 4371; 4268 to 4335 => 9.1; 4.08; 3.79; 4.67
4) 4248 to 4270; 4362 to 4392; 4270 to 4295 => 2.8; 4.03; 3.67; 4.56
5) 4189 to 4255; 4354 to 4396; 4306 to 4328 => 1.8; 3.89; 3.97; 4.6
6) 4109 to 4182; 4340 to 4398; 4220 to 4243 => 0.3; 3.45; 3.86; 4.65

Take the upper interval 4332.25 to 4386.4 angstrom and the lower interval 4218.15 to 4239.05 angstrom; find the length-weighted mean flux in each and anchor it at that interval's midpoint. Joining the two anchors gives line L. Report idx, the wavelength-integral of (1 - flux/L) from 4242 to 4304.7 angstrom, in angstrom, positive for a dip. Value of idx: 4.3 angstrom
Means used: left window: 3.84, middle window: 3.8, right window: 4.57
